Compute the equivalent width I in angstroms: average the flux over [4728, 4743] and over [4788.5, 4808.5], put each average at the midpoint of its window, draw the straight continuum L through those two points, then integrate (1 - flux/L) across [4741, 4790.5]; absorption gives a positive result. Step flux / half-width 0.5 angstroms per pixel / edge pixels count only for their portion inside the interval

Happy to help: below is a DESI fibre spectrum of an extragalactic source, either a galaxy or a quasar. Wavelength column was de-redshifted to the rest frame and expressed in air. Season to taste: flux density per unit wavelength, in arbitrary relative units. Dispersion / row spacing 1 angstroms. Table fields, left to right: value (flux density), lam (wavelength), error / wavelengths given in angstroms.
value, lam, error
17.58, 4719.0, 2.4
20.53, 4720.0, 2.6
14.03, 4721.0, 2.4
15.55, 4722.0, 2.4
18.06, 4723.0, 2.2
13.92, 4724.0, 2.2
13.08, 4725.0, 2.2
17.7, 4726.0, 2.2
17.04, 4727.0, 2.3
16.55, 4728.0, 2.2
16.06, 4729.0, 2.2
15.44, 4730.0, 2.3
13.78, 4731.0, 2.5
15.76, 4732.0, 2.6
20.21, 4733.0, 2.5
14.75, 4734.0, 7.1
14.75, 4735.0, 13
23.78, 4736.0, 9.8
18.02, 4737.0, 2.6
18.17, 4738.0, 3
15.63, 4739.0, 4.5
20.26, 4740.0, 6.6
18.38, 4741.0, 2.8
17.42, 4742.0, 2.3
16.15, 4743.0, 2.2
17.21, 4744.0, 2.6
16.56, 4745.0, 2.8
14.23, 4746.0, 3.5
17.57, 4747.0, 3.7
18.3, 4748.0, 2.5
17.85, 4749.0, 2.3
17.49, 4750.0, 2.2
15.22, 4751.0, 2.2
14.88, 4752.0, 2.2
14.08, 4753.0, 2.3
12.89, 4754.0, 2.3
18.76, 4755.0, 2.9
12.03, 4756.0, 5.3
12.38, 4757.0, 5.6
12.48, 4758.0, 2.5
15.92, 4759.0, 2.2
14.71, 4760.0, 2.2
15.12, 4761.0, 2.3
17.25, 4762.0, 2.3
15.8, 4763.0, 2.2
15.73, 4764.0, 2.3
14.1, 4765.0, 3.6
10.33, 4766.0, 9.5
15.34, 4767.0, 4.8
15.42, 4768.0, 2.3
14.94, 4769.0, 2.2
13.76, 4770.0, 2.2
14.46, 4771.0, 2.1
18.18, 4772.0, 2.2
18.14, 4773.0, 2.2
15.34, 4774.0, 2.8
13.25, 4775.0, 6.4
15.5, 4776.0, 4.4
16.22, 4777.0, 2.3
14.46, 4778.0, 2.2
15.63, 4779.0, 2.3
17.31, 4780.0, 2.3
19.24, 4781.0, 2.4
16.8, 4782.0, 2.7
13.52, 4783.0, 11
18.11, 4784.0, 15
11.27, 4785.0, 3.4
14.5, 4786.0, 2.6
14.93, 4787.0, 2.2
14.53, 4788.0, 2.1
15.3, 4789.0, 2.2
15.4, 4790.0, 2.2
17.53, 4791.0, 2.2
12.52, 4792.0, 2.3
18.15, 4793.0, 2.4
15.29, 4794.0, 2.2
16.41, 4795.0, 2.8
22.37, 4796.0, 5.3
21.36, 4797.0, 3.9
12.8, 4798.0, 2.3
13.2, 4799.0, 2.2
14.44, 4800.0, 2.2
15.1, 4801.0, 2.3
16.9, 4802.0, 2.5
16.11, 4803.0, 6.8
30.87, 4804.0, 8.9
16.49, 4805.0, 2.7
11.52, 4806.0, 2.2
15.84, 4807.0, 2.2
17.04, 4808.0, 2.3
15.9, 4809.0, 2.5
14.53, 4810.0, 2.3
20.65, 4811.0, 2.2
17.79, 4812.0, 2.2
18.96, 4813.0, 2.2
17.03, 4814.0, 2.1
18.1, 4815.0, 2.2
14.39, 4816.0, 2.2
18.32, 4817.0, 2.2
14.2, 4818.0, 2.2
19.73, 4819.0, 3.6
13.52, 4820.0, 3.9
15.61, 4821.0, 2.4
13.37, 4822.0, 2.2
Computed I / 4.5 angstroms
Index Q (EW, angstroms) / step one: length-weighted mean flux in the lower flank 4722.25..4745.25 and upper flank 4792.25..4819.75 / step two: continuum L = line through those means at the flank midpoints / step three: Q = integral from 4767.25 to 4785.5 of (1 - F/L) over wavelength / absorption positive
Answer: 1.5 angstroms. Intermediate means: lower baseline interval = 16.9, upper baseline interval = 17.1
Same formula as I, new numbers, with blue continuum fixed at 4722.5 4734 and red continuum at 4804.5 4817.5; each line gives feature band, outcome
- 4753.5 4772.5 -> 1.9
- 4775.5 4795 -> 1.0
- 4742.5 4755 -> 0.1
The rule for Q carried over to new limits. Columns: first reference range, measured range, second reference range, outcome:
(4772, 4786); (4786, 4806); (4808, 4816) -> -0.04 angstroms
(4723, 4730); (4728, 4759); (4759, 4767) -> -1.91 angstroms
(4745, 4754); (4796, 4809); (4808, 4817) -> 0.04 angstroms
